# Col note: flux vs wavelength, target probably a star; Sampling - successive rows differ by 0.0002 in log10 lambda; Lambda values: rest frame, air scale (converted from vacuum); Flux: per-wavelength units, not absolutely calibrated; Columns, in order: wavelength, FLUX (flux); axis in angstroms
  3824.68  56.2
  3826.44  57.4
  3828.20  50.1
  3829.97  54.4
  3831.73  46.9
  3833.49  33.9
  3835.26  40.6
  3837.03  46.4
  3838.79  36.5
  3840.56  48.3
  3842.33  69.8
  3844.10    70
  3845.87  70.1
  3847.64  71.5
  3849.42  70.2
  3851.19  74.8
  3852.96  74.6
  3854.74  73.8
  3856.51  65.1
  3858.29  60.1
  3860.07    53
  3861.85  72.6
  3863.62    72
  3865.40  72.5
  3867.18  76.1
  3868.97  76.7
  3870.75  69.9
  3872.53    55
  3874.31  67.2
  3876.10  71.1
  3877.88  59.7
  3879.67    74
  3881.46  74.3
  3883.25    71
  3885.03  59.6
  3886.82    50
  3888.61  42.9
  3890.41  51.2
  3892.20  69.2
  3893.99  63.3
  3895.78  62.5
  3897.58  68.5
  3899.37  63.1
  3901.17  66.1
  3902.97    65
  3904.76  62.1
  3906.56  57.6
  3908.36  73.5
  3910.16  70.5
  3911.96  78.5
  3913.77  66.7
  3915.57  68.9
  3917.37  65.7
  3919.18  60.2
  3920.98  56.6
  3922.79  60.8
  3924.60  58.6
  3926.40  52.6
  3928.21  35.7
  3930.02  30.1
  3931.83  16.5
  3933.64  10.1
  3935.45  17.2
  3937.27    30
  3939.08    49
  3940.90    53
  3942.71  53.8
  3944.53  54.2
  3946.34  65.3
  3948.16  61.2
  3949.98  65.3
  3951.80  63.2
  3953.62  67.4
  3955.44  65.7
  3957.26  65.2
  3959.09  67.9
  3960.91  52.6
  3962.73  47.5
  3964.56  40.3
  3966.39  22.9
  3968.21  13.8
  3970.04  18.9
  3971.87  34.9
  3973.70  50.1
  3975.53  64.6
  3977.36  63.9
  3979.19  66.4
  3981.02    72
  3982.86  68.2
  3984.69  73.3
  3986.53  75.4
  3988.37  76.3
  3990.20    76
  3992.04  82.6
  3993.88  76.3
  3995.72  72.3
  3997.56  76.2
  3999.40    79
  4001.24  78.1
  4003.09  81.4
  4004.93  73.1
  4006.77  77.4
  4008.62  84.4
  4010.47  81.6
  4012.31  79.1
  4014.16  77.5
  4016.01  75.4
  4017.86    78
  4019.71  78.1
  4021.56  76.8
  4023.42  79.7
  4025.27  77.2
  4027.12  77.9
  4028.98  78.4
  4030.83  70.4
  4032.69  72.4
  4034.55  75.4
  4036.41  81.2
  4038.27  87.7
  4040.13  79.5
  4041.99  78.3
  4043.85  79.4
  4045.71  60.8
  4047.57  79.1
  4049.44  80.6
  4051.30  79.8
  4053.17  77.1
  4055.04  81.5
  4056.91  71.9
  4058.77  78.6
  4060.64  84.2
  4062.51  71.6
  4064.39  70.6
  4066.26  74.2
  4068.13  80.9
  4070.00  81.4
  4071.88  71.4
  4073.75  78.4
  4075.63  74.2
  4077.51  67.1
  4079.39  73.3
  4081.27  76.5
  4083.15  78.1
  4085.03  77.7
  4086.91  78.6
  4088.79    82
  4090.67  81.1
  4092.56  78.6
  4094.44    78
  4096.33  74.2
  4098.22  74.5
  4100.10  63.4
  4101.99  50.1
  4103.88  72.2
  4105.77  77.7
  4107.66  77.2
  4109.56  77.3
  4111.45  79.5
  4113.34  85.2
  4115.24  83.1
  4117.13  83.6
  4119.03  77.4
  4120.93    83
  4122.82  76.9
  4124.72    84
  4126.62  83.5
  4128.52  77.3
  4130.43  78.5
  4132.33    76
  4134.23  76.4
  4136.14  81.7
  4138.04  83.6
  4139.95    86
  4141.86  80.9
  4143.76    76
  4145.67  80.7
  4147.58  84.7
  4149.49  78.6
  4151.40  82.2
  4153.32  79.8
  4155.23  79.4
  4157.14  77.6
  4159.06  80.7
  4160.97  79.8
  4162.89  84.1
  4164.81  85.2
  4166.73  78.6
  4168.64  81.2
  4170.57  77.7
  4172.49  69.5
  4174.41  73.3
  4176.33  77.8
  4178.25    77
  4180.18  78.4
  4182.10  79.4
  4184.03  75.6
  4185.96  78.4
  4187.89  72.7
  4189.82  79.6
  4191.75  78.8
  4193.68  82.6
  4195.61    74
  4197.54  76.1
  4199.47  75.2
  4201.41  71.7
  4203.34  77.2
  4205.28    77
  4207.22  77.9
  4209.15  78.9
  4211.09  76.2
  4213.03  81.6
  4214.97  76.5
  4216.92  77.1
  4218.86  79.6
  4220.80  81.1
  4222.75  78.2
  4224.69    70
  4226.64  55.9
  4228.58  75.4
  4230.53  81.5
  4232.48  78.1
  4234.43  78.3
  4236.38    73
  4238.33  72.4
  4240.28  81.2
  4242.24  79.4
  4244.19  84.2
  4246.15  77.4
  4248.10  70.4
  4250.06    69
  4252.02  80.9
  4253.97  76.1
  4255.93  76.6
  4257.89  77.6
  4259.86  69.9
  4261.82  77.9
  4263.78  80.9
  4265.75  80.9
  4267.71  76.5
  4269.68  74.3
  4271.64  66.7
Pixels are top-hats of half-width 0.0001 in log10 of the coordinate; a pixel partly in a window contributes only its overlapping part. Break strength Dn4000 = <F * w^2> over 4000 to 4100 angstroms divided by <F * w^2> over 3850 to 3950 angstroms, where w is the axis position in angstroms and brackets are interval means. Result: 1.40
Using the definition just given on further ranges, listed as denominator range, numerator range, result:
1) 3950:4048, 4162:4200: 1.23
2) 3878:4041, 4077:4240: 1.35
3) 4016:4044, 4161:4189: 1.07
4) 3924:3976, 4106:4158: 1.93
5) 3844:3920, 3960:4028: 1.07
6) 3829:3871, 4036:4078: 1.37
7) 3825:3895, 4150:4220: 1.48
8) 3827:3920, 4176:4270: 1.44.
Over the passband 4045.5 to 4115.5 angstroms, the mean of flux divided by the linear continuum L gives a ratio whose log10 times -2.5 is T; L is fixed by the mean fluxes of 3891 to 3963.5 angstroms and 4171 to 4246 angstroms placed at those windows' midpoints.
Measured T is -0.129 mag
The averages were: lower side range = 56.5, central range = 75.9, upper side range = 76.6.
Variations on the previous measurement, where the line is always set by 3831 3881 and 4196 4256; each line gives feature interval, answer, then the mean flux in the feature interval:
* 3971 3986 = 0.09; 62.1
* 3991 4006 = -0.13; 77.4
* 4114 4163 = -0.10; 80.6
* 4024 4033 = -0.09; 75.7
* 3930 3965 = 0.33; 49.4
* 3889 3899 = 0.05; 61.9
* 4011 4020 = -0.13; 77.8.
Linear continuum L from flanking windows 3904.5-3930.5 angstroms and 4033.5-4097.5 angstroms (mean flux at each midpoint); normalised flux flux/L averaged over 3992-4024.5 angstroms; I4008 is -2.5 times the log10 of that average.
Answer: -0.11 mag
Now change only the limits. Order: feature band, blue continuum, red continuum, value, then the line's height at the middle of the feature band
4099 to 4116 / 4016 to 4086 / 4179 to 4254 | 0.04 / 76.7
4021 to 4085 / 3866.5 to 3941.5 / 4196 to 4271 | -0.16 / 66.2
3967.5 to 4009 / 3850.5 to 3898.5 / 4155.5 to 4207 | 0.06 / 70.3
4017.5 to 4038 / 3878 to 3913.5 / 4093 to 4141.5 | -0.07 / 72.3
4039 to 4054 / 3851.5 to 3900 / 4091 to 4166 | -0.04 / 74.5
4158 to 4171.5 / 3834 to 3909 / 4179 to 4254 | -0.09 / 74.7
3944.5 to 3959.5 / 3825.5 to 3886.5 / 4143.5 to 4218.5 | 0.05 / 67.4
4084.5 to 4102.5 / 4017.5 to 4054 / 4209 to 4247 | 0.04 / 77.2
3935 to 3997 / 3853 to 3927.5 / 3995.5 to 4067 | 0.25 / 71.6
